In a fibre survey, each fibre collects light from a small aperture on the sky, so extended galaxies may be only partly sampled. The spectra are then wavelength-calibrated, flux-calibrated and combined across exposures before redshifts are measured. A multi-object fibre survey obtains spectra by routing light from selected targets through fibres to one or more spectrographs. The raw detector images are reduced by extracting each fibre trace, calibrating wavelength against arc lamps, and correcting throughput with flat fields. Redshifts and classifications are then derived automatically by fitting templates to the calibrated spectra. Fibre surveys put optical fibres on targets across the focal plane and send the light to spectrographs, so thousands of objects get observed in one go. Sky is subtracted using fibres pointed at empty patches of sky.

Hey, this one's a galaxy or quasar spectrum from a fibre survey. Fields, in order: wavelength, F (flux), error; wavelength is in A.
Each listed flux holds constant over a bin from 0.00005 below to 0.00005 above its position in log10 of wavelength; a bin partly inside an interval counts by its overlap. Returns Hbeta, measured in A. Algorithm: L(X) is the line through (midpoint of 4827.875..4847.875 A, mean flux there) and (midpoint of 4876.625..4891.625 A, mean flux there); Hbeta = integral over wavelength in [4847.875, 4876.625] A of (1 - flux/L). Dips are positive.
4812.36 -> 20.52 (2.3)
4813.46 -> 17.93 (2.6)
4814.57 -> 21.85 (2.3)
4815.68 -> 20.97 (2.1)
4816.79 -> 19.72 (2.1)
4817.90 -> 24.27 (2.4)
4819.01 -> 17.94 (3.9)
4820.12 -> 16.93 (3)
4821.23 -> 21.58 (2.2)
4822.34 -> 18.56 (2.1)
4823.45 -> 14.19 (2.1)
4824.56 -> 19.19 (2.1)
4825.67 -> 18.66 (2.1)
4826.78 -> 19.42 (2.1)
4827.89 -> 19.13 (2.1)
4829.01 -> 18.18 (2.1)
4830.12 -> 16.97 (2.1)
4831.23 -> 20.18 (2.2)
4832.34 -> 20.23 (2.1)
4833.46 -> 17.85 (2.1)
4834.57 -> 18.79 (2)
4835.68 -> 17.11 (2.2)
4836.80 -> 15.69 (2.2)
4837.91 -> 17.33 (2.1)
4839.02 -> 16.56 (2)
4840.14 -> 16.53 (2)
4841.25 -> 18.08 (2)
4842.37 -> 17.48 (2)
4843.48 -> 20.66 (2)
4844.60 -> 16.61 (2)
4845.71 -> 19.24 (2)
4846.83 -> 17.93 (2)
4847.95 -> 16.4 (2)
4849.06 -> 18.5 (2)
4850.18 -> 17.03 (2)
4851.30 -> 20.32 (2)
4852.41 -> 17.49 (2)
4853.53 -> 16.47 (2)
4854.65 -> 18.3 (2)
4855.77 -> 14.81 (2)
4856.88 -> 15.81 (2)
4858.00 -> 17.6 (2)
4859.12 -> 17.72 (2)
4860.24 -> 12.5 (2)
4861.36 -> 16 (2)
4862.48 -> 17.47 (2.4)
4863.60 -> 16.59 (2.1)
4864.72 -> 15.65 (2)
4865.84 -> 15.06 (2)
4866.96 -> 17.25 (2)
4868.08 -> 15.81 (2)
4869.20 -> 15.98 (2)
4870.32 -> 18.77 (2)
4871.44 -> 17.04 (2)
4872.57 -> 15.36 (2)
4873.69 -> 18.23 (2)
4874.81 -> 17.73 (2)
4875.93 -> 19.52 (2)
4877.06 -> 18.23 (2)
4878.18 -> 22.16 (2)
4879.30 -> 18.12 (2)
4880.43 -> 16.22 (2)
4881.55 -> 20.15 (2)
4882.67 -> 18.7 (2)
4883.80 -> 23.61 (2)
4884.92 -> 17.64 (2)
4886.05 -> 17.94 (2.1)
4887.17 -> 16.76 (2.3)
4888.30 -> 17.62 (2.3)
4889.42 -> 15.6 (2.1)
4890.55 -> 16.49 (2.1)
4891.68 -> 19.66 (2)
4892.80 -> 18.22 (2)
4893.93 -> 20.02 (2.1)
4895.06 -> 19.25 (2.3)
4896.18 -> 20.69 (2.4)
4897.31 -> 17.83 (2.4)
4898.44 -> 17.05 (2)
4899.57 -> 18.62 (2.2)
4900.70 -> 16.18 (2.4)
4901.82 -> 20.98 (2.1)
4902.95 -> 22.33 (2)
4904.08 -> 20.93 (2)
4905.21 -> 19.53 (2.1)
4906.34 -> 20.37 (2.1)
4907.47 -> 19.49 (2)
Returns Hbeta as 2.05 A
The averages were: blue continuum 18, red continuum 18.4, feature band 16.9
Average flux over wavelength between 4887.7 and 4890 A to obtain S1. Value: 16.6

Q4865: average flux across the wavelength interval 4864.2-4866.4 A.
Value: 15.4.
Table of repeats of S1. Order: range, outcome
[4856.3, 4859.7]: 17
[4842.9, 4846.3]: 18.8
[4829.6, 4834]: 18.8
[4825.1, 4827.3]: 19.1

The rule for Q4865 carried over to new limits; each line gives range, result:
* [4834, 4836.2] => 18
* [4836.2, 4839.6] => 16.5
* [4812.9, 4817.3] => 20.1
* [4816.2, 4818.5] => 21.9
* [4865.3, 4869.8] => 16.1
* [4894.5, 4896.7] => 20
